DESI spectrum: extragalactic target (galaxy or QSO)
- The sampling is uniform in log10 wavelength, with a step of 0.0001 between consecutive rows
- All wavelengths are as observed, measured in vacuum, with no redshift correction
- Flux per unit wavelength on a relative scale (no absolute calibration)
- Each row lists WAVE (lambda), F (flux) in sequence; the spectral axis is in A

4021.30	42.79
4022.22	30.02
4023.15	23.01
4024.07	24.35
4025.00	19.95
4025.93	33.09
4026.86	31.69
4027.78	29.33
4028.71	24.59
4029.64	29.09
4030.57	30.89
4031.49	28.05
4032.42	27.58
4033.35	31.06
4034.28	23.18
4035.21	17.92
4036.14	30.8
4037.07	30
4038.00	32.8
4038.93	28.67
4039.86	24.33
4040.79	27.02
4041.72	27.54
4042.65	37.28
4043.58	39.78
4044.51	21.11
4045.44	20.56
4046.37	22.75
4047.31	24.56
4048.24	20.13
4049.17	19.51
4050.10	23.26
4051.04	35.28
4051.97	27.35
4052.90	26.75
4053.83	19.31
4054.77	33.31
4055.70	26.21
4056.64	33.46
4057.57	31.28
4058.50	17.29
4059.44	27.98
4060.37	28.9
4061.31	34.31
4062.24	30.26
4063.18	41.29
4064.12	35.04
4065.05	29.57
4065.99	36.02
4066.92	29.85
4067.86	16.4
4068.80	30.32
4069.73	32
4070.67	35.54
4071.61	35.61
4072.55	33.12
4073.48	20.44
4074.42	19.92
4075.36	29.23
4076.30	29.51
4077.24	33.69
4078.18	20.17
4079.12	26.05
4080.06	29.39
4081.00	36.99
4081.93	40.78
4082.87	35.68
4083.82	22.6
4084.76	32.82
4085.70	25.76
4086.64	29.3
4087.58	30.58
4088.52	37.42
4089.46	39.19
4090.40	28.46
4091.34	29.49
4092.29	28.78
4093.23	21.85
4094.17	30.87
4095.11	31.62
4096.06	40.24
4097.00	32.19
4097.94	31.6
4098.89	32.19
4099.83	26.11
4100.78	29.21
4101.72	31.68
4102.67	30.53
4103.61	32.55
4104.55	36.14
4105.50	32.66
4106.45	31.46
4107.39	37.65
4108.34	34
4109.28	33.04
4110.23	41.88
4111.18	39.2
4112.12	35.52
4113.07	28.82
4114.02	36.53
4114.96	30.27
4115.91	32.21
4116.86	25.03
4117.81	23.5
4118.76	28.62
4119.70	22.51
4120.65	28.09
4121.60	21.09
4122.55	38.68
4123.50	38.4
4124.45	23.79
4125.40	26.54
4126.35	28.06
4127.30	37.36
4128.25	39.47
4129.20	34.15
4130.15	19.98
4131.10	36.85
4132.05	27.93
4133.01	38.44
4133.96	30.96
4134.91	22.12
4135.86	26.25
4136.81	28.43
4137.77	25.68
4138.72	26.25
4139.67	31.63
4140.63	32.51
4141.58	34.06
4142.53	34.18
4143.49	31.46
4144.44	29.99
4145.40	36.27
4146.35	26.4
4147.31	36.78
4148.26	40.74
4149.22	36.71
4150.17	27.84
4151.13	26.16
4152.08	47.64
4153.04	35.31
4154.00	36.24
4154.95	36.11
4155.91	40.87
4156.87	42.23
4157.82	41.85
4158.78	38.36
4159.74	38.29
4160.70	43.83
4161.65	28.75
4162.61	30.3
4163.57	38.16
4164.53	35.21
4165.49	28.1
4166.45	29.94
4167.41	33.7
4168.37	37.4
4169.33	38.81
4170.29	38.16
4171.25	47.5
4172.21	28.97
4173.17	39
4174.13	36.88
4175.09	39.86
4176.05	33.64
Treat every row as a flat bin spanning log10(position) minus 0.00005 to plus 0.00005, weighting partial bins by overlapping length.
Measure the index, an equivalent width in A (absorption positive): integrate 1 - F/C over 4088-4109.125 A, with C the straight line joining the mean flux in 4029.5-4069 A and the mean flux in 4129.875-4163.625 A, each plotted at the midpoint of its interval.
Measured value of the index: -0.9 A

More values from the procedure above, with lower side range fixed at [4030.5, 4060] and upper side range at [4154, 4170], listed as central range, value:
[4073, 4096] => 0.31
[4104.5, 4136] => 1.55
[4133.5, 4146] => 1.69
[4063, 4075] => -0.50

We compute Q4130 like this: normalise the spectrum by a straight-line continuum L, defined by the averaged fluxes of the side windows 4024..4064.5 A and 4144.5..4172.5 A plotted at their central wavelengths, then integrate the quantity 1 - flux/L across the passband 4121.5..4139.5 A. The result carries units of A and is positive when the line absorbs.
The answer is 2.0 A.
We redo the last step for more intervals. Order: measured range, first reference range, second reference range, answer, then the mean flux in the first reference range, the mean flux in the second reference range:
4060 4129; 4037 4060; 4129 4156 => -3.8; 27.1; 32.2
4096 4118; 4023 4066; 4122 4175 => -0.8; 28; 34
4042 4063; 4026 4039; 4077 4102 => 1.3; 28.4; 30.9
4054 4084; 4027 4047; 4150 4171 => 0.0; 27.9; 36.3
